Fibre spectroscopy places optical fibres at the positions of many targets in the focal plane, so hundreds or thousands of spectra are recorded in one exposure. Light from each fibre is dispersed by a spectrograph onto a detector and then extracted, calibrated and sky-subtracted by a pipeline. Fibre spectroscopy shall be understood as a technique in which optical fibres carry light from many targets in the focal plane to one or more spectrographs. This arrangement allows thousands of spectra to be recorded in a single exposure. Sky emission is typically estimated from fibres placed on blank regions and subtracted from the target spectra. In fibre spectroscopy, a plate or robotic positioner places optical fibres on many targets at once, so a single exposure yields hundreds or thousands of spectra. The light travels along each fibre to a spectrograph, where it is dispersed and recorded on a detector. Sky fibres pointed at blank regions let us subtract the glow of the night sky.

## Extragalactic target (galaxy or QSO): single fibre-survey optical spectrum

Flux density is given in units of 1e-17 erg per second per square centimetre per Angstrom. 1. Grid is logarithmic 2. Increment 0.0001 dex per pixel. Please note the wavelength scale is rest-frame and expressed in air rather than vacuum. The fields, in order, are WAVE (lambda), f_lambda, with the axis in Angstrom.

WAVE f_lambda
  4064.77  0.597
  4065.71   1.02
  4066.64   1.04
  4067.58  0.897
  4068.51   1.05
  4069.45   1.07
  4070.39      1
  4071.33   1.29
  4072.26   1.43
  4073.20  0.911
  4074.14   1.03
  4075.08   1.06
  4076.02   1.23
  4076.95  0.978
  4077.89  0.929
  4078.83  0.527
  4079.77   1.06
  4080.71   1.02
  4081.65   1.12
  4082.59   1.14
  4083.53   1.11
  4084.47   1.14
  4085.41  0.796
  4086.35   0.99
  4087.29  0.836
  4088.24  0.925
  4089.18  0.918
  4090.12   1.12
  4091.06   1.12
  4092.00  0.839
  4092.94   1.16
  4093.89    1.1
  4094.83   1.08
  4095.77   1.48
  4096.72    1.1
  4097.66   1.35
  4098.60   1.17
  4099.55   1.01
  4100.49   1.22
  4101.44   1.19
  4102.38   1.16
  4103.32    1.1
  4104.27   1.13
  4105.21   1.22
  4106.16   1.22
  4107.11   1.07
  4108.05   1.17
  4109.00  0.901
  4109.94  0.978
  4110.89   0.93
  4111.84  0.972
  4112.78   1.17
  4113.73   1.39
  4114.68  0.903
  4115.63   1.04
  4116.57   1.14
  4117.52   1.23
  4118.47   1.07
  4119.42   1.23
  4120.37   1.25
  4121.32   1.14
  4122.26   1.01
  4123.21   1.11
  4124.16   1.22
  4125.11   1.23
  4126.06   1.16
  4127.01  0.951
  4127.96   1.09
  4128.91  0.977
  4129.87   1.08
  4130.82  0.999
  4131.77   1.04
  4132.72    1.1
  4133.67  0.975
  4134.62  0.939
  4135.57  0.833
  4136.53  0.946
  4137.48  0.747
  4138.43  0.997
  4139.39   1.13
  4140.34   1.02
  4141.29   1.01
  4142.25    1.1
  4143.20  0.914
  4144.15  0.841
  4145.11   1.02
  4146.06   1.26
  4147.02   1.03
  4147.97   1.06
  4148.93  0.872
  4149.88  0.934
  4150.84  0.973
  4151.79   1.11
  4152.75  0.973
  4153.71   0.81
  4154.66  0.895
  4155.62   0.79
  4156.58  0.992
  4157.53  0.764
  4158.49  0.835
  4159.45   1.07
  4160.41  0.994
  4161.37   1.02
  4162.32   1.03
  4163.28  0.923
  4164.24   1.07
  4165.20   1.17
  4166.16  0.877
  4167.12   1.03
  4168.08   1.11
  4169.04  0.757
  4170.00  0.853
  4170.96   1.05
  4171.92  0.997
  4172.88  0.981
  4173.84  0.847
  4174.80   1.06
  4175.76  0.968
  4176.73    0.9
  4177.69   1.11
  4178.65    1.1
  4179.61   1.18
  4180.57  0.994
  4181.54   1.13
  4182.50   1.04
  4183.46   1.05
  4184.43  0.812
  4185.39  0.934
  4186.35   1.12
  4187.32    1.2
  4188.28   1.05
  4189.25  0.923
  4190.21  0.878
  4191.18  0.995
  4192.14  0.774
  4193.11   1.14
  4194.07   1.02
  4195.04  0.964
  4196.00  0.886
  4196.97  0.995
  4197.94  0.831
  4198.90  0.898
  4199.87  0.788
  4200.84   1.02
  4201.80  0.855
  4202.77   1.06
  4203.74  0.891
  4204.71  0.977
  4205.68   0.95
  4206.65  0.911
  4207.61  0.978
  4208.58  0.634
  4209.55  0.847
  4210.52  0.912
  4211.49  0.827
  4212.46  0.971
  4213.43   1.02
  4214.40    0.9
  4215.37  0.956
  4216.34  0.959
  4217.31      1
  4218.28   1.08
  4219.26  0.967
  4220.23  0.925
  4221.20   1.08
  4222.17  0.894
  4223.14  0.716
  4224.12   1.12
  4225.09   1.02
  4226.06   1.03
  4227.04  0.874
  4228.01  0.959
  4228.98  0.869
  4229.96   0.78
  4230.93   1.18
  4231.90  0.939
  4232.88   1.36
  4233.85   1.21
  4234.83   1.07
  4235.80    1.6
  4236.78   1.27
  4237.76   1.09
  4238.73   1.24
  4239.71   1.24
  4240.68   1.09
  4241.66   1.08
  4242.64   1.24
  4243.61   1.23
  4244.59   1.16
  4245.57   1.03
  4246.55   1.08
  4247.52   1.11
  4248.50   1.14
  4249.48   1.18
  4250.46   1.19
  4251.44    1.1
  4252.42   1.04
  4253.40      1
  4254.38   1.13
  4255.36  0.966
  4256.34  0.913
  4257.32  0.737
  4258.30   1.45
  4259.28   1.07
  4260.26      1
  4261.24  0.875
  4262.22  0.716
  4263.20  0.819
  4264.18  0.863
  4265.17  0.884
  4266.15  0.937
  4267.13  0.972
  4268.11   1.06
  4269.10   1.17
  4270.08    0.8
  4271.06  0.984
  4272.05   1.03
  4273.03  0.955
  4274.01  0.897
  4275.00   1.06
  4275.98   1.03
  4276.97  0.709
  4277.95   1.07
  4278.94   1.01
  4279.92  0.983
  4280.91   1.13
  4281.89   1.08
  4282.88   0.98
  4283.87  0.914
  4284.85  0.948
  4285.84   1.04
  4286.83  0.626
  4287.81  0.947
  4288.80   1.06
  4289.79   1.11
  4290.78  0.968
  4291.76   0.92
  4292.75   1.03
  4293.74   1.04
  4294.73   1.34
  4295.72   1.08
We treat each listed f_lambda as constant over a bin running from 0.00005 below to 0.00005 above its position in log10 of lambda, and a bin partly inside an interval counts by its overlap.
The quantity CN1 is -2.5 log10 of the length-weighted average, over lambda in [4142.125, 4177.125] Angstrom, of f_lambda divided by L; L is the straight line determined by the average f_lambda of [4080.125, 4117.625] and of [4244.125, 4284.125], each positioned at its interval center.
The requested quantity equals 0.097 mag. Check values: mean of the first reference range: 1.09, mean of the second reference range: 1.01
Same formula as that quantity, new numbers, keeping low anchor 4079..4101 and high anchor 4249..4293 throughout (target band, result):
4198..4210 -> 0.134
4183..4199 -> 0.057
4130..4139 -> 0.098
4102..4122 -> -0.053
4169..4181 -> 0.040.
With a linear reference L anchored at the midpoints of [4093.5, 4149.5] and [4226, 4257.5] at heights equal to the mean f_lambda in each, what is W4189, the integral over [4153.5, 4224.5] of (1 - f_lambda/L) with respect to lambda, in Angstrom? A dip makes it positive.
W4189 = 8.48 Angstrom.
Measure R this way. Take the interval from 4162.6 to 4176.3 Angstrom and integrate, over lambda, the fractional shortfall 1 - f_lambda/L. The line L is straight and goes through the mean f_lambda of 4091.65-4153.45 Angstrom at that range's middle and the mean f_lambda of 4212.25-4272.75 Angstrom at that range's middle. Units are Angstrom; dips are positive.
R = 1.0 Angstrom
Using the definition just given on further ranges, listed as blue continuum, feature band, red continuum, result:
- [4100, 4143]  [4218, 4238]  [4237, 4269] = 0.18 Angstrom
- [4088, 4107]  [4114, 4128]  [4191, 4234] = -0.36 Angstrom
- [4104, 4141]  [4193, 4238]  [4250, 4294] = 1.44 Angstrom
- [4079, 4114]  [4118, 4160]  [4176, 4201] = 1.23 Angstrom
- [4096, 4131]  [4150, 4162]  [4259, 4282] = 1.55 Angstrom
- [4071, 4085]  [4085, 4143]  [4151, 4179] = -2.83 Angstrom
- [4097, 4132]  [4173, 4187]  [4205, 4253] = 0.71 Angstrom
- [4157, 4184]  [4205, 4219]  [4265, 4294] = 0.90 Angstrom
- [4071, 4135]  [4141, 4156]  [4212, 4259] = 1.43 Angstrom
